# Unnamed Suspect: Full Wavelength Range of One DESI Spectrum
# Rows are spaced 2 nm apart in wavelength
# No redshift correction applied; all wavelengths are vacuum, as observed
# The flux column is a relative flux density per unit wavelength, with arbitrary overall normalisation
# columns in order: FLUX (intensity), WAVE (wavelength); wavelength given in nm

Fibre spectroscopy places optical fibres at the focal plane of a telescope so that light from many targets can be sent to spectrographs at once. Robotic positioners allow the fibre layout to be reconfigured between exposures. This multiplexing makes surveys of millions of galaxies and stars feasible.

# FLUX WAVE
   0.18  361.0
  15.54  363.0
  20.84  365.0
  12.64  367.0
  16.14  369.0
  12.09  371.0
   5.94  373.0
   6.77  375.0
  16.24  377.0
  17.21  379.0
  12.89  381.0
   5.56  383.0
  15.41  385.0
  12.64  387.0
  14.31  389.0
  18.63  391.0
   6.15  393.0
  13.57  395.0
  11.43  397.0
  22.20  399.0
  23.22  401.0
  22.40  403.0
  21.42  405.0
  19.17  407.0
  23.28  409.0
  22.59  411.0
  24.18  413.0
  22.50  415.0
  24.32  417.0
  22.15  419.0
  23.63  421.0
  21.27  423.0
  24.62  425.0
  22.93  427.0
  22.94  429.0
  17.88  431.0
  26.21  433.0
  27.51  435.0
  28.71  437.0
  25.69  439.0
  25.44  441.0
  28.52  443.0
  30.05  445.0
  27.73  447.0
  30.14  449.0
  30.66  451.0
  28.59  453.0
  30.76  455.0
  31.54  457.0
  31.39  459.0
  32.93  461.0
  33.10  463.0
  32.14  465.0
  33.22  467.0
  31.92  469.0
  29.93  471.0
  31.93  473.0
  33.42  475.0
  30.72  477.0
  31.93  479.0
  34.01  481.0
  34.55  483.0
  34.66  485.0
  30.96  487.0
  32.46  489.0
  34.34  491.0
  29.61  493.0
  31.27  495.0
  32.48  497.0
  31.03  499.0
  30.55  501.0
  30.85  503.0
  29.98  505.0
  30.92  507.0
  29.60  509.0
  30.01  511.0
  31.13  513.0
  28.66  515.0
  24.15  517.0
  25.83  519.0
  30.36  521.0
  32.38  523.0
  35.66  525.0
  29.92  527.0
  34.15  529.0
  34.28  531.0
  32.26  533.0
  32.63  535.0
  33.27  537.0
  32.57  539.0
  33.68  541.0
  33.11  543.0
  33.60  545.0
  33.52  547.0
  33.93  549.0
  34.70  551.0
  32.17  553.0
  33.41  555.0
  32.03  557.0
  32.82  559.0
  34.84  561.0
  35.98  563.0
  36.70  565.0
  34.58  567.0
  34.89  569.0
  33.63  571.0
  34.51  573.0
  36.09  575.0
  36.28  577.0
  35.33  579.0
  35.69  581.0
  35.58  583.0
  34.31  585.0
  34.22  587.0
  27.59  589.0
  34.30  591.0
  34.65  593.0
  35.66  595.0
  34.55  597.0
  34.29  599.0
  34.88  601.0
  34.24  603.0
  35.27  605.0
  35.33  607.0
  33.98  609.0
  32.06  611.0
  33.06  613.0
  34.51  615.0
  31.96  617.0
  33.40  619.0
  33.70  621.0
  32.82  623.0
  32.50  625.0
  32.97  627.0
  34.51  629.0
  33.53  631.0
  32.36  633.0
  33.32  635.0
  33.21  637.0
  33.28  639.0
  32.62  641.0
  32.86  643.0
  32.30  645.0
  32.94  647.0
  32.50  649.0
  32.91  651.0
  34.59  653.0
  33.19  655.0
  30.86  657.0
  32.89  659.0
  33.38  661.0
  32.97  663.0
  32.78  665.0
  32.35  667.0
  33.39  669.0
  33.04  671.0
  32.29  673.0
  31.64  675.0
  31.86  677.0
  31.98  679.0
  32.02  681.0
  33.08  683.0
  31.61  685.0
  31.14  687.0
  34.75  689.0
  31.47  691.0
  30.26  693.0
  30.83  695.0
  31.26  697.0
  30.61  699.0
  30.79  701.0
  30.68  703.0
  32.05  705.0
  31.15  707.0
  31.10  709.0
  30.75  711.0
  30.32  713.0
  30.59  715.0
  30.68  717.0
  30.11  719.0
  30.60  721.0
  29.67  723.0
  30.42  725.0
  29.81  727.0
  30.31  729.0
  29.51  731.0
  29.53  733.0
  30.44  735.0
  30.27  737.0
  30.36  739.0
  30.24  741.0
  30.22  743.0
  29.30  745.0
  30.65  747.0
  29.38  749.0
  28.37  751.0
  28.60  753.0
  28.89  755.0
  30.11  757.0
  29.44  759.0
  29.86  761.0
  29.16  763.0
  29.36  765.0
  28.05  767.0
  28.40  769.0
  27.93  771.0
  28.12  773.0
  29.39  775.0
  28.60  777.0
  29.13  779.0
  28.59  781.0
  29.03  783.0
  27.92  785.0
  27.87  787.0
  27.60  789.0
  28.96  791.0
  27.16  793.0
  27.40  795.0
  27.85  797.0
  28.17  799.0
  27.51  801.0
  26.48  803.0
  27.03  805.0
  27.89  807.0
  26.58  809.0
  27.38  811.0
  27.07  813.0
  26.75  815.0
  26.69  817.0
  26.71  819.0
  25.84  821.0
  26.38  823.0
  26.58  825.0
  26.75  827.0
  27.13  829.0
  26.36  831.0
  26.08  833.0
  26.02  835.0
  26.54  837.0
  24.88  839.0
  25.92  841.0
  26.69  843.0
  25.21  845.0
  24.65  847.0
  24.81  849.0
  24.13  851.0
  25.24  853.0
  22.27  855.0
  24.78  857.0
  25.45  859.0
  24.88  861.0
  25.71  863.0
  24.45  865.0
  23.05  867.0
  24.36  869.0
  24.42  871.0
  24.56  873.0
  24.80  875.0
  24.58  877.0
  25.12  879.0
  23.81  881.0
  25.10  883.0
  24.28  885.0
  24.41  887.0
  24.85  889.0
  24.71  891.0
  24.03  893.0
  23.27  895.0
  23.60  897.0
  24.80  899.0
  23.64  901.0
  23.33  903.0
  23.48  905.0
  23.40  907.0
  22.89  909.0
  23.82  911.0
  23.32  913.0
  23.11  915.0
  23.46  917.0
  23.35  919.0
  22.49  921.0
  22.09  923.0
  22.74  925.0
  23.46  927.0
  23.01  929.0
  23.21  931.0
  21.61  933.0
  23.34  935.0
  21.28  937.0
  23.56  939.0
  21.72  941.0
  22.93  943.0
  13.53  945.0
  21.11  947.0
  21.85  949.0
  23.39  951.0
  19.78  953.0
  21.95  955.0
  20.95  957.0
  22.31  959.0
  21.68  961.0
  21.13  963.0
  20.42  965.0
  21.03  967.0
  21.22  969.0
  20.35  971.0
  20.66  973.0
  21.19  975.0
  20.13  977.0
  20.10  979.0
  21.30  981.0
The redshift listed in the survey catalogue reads 0.00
